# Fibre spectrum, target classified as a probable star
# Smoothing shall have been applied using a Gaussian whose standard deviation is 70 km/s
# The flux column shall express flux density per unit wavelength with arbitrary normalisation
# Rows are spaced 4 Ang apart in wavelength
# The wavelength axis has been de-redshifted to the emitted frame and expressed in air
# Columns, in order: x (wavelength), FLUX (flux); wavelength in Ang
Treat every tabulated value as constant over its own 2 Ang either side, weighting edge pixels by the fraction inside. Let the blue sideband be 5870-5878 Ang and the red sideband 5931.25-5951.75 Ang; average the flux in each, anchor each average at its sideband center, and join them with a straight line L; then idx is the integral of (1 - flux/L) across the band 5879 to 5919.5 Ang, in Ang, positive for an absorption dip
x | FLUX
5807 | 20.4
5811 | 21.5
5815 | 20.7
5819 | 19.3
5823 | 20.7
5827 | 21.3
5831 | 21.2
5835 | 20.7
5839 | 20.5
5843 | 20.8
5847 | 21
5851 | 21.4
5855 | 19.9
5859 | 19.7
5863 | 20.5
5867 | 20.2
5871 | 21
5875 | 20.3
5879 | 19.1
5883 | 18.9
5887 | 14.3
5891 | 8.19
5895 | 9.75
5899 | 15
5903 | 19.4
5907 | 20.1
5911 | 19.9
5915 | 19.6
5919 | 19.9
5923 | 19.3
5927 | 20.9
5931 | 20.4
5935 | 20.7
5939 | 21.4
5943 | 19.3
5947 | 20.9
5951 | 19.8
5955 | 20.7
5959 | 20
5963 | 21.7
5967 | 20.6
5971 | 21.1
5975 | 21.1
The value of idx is 7.8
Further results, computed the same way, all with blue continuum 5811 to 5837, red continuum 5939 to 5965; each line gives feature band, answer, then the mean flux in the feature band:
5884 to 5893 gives 3.7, 12.1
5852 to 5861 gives 0.3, 20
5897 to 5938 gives 1.9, 19.6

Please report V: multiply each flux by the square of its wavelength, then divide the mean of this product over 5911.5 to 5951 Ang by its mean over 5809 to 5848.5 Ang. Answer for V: 1.0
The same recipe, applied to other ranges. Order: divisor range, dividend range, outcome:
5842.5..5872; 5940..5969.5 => 1.03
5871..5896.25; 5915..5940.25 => 1.31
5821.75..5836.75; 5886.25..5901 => 0.56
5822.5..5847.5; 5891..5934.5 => 0.89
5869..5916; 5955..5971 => 1.25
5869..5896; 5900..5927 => 1.23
